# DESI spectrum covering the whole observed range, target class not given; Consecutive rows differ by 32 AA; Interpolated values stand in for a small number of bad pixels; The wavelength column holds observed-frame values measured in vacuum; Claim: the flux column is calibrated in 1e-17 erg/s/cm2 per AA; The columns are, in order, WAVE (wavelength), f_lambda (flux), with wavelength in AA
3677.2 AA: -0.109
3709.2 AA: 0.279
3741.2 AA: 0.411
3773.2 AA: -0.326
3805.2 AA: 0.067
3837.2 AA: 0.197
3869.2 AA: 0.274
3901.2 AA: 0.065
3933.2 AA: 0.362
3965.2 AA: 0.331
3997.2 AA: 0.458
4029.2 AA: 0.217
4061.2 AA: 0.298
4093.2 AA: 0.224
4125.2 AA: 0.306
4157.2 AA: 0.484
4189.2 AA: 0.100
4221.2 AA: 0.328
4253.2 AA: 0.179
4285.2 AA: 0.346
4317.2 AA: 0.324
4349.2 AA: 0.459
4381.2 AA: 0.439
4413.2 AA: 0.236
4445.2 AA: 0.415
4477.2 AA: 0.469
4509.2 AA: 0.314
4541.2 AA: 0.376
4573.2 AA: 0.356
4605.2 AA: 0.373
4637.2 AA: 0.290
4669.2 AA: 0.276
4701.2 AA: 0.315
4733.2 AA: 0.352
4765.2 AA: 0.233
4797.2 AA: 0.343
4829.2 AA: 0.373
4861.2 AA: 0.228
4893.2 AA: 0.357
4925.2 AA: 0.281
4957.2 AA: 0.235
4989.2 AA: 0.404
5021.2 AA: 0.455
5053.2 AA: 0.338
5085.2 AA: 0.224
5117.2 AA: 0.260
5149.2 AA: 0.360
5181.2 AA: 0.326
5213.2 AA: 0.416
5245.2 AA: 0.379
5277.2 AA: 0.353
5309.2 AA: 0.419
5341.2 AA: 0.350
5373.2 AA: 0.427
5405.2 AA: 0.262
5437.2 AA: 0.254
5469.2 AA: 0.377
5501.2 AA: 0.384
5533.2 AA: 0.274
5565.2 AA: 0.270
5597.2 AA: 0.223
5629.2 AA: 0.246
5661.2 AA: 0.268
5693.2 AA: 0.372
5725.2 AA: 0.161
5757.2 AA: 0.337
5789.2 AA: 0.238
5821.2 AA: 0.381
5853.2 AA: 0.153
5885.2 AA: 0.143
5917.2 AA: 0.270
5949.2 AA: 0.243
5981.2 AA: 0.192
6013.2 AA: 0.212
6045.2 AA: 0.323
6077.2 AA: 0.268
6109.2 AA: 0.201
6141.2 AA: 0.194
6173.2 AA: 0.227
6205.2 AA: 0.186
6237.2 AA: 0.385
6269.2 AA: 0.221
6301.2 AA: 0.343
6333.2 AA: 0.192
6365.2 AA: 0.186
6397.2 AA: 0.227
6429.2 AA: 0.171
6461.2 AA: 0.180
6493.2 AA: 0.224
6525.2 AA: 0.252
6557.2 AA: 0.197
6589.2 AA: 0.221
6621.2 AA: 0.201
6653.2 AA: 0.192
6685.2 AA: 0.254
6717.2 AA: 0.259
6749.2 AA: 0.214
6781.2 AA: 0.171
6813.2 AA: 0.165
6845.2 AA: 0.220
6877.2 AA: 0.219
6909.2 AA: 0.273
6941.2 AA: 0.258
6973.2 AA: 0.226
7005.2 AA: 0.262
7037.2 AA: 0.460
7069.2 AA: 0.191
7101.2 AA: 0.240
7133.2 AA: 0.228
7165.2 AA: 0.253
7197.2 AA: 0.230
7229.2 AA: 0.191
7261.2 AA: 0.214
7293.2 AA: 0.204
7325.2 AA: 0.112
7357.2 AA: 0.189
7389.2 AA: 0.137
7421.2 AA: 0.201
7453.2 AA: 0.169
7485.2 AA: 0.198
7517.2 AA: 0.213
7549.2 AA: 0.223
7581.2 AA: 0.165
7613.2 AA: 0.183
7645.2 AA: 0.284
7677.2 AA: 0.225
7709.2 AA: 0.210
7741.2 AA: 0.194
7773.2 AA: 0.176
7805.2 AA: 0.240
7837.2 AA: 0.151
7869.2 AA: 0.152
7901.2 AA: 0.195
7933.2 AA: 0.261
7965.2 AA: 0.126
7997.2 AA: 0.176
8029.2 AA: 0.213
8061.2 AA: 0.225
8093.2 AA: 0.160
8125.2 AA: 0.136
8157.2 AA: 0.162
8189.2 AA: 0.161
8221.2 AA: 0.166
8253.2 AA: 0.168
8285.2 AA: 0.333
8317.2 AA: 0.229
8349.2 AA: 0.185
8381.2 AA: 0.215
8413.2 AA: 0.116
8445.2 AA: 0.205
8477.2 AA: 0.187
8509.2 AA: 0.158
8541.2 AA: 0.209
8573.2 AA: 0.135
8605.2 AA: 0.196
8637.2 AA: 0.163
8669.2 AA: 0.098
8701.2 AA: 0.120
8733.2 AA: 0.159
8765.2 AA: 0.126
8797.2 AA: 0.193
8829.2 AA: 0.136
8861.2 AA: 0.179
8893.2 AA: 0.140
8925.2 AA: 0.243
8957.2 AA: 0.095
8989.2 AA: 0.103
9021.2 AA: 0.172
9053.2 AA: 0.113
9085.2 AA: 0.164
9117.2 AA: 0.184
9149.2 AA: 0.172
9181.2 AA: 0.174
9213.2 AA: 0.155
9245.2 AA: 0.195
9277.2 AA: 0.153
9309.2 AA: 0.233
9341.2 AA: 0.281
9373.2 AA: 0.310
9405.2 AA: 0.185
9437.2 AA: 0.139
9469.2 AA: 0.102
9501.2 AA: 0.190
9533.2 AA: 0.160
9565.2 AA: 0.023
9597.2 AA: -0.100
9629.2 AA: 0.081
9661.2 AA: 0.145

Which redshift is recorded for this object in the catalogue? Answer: 0.073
